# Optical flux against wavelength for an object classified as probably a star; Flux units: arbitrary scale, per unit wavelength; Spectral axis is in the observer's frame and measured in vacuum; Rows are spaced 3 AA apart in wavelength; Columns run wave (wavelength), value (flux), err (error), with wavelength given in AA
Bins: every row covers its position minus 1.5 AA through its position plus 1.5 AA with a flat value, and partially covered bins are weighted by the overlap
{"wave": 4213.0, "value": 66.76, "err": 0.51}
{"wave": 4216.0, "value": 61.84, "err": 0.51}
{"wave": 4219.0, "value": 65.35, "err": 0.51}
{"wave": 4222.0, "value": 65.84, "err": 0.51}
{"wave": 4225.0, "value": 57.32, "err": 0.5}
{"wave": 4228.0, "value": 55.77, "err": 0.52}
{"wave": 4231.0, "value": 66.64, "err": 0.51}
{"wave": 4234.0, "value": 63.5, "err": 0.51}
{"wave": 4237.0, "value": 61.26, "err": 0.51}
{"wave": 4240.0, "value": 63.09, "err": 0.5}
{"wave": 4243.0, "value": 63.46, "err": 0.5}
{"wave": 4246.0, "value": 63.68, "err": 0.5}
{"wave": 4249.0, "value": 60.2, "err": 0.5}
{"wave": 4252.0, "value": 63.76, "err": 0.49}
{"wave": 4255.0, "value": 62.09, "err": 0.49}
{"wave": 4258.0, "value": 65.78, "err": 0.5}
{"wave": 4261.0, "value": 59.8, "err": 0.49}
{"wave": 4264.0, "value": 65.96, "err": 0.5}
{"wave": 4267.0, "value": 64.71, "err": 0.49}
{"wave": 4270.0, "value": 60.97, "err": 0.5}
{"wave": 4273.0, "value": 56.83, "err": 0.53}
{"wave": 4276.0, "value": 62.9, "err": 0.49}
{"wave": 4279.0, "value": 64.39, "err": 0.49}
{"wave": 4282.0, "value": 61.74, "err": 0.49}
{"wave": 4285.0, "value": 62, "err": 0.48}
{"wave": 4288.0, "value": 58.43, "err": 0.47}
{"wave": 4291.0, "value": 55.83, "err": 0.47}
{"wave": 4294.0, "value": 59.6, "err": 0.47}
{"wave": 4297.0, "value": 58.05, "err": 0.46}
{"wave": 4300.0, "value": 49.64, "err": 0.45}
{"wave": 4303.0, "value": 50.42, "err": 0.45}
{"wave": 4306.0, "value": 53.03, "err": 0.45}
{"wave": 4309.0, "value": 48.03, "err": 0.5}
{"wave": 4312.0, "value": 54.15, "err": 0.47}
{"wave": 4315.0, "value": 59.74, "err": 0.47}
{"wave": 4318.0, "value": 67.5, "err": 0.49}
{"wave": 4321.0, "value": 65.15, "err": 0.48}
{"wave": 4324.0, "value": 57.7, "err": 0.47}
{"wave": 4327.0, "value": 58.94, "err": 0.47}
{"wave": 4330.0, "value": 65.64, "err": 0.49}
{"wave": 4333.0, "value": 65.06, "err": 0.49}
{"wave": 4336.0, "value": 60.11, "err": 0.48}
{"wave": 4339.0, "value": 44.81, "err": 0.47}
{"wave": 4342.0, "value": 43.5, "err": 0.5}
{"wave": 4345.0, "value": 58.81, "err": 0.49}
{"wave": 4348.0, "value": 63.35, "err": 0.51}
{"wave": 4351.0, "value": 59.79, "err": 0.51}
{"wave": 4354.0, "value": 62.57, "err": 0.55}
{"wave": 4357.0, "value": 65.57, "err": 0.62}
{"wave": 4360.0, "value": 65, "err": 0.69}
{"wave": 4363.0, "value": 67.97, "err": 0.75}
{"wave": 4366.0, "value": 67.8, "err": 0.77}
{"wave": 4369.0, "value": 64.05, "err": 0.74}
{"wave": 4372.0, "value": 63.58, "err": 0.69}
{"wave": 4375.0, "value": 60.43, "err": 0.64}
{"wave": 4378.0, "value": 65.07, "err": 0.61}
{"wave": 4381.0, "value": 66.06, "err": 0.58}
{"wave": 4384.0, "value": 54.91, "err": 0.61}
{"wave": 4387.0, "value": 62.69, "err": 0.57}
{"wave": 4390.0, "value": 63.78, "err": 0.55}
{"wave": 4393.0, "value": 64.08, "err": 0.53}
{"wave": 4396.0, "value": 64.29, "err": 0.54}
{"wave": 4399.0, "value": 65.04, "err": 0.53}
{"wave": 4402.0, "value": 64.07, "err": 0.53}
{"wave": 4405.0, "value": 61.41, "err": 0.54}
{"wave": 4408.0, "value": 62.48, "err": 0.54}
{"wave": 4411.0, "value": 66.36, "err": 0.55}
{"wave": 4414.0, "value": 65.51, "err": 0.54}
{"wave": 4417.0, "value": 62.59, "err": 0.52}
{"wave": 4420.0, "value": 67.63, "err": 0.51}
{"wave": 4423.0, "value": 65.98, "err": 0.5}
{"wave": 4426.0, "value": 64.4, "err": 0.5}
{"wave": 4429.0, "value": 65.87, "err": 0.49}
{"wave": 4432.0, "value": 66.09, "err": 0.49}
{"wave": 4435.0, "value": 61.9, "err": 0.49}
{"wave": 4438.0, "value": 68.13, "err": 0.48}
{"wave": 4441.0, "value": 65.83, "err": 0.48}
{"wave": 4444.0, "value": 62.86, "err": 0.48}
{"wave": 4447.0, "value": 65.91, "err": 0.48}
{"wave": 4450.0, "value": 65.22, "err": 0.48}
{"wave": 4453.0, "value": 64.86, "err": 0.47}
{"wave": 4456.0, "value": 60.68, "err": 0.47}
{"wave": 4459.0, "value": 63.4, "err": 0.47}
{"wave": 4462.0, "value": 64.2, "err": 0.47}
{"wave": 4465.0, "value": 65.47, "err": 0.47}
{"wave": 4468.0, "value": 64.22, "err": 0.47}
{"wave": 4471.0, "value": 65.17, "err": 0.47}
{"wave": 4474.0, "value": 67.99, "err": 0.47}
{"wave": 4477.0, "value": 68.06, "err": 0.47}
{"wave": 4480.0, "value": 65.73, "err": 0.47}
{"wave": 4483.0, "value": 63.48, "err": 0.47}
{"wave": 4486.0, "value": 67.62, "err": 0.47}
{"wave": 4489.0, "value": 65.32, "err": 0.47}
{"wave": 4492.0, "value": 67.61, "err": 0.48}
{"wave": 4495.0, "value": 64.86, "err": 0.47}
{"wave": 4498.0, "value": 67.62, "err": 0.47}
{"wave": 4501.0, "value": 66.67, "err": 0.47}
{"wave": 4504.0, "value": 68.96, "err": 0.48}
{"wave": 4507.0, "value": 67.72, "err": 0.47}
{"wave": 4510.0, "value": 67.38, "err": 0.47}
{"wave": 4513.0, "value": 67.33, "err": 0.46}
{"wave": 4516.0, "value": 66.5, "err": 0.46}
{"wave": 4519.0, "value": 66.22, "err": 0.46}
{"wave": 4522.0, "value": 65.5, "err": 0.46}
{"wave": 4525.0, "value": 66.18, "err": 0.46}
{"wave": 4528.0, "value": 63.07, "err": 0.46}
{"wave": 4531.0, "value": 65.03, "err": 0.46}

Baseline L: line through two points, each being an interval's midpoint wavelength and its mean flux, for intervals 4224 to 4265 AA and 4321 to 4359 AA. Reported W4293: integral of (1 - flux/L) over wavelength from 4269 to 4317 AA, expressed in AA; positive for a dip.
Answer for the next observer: 2.71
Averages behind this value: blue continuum 62.3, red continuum 59.2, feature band 57.3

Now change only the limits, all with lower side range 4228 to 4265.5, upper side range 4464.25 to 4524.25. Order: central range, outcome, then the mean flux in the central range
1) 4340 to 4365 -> 1.49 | 60.6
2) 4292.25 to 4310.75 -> 3.07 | 53.2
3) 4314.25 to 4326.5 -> 0.31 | 62.4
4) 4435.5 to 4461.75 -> 0.54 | 64.5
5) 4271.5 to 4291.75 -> 0.96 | 60.5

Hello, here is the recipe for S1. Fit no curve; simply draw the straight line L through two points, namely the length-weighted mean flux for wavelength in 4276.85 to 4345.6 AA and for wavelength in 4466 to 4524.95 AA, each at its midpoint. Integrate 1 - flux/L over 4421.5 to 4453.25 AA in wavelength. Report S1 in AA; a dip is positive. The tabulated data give -0.8 AA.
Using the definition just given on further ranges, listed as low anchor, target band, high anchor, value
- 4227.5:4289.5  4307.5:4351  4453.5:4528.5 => 3.7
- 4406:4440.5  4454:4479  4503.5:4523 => 0.4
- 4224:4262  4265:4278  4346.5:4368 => 0.2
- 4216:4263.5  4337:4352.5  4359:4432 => 2.3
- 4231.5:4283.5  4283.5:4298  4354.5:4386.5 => 1.0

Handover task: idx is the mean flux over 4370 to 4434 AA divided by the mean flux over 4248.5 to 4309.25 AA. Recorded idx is 1.1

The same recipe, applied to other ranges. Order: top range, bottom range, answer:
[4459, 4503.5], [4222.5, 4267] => 1.06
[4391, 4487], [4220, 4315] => 1.08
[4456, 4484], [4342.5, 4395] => 1.03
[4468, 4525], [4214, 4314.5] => 1.11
